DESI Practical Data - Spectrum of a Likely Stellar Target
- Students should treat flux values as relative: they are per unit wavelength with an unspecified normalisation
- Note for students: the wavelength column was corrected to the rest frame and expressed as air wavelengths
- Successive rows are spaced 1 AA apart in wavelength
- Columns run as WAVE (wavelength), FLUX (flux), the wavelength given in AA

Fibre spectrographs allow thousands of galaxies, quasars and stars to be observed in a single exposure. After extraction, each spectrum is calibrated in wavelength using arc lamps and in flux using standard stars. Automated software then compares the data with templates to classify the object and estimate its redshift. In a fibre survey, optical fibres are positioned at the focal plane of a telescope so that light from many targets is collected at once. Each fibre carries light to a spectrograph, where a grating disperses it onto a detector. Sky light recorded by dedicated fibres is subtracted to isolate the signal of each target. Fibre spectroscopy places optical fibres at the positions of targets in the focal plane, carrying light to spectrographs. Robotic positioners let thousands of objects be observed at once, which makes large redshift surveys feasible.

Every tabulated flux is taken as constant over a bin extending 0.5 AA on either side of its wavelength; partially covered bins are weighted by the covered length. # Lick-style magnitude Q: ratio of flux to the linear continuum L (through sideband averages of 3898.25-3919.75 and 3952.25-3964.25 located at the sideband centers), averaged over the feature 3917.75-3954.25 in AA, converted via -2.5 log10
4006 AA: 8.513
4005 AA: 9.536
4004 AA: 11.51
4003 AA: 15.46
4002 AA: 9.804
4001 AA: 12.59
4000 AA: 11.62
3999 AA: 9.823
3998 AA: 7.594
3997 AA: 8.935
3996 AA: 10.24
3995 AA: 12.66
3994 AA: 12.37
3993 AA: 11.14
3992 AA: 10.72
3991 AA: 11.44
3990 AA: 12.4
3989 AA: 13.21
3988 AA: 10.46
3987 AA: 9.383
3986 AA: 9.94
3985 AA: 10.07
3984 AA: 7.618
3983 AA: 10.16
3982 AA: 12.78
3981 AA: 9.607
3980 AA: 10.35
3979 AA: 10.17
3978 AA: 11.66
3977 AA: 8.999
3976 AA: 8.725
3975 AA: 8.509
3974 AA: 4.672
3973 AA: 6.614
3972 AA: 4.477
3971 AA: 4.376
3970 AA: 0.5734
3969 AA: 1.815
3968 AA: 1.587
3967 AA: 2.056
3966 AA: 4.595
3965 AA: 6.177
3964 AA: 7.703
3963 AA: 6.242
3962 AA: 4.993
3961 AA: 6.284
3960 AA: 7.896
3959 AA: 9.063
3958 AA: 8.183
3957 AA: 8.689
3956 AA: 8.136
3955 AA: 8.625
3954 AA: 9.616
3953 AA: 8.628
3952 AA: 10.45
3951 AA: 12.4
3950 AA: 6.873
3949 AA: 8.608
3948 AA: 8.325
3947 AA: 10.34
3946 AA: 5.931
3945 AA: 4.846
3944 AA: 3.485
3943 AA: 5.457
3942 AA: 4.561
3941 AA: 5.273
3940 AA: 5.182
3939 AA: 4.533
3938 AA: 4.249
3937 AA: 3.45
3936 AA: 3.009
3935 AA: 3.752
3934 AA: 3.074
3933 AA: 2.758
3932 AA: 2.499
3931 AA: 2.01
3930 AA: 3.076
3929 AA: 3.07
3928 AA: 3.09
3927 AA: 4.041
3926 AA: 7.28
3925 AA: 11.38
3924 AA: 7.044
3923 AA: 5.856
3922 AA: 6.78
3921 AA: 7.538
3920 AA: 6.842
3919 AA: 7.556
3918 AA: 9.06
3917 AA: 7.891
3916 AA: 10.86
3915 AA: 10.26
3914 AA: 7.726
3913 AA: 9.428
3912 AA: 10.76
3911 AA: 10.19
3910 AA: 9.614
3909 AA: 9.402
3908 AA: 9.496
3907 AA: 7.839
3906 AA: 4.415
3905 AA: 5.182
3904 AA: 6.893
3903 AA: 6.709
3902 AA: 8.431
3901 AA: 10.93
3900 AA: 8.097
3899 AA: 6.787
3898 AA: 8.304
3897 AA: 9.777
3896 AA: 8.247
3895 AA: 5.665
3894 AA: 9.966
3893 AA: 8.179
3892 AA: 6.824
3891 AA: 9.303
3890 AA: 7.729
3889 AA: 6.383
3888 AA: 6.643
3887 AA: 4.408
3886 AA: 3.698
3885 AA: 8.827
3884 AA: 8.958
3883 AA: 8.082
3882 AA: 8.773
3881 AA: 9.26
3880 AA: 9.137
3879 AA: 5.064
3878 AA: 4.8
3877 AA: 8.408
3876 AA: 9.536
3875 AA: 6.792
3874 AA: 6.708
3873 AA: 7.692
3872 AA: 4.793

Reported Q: 0.34 mag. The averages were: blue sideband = 8.43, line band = 5.95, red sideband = 7.9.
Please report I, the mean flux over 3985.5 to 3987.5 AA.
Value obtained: 9.66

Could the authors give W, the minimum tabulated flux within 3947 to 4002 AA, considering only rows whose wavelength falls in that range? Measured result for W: 0.5734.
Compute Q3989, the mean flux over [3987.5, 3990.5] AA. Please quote 12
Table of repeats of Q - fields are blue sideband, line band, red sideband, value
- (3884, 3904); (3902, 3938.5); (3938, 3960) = 0.16 mag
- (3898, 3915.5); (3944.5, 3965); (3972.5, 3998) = 0.17 mag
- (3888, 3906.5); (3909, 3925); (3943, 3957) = -0.11 mag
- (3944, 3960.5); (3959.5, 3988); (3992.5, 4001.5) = 0.33 mag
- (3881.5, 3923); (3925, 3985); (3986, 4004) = 0.48 mag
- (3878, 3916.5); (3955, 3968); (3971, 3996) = 0.39 mag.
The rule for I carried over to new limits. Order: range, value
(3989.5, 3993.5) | 11.4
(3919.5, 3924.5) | 6.81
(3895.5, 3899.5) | 8.28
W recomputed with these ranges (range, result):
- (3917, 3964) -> 2.01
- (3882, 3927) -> 3.698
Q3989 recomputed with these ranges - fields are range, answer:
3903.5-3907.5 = 6.08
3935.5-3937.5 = 3.23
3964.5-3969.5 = 3.25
